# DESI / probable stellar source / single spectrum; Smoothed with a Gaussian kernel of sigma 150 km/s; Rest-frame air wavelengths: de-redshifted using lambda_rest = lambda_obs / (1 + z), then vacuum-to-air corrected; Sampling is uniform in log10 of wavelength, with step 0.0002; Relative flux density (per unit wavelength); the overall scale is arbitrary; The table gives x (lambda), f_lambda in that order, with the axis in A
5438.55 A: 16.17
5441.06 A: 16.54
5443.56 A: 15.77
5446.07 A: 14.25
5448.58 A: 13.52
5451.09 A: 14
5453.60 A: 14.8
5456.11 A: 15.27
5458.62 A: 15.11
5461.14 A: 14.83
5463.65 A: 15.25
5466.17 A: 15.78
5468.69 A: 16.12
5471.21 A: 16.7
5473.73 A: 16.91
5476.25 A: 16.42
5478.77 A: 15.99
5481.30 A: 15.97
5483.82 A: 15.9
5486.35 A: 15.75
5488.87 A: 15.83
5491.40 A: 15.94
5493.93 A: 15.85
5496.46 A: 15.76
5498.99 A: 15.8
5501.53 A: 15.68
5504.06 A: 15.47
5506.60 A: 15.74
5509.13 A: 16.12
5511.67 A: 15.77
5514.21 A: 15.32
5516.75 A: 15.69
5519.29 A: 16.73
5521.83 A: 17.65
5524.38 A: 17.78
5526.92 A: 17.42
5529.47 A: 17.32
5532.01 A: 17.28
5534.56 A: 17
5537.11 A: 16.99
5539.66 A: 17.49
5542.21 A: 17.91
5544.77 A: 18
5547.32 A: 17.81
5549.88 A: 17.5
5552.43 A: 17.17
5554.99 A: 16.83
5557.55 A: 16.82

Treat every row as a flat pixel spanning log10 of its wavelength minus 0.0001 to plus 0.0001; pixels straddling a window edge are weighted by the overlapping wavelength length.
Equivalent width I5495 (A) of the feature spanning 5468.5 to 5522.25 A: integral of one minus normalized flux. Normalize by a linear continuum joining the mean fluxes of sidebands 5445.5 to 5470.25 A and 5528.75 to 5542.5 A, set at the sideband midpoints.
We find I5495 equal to 0.1 A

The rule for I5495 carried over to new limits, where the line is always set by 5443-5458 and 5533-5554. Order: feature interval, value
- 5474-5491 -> -0.51 A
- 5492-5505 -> 0.27 A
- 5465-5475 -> -0.79 A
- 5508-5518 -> 0.48 A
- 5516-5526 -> -0.16 A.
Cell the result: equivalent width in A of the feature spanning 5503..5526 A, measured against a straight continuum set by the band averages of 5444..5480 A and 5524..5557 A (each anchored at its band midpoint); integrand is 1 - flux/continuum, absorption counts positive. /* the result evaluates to 0.6 A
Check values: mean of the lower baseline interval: 15.4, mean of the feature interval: 16.3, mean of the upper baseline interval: 17.4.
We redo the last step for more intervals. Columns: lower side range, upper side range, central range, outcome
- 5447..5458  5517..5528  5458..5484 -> -1.3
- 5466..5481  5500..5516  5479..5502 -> 0.2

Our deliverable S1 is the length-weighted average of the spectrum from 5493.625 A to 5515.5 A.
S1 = 15.7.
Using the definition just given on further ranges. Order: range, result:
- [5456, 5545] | 16.3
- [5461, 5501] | 16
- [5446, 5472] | 15.1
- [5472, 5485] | 16.3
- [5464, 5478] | 16.3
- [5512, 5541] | 16.9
